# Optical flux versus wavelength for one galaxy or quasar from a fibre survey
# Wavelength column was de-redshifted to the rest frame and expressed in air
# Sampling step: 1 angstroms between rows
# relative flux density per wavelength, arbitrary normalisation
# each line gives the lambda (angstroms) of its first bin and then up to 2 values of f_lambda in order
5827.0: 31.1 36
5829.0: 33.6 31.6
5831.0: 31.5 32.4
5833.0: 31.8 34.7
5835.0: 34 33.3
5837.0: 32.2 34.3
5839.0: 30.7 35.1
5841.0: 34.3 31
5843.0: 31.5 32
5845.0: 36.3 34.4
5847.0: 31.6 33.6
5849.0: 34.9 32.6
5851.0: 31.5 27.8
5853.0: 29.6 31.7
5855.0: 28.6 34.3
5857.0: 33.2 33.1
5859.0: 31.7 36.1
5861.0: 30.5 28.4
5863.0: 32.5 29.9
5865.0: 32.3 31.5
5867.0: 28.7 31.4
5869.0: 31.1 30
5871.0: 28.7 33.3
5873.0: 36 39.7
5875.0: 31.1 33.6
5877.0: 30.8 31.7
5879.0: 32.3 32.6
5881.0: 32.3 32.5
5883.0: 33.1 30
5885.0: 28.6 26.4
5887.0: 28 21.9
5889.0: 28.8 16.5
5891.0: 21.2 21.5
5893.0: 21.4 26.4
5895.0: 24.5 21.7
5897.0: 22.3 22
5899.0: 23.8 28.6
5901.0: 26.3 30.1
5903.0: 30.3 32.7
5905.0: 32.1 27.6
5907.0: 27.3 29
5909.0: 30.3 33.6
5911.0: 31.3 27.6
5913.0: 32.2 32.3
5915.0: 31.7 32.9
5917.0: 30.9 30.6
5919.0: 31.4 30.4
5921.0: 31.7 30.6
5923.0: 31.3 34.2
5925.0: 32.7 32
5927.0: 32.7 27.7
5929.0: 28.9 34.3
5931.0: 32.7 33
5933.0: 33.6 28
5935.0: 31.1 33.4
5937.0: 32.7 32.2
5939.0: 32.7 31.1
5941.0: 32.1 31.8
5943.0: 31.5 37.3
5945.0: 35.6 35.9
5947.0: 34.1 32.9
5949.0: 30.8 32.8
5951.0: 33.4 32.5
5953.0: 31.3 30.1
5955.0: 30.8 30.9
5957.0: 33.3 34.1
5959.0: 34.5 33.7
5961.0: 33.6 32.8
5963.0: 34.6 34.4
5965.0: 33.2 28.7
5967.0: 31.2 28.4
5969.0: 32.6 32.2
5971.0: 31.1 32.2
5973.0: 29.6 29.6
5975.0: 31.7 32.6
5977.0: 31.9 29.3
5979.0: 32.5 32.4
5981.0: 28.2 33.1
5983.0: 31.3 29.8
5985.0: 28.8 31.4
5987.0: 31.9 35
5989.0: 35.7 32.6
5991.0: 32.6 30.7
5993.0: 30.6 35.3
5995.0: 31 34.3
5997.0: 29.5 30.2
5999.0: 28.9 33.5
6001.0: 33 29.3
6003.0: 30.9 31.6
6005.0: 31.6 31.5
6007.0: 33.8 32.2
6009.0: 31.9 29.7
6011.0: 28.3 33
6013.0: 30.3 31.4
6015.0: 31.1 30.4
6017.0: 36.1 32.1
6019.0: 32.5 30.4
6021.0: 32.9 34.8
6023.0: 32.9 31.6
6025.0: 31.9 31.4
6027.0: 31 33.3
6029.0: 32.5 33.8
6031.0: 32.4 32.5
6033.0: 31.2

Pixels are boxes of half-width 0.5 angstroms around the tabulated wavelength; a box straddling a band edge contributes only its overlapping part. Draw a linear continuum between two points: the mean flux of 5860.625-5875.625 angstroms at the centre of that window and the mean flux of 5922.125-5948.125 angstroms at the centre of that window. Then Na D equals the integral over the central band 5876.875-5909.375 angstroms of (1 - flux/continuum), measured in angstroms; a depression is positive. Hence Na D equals 4.7 angstroms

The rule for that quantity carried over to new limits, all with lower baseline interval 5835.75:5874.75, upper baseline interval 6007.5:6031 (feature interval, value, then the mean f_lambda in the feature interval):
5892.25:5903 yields 2.4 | 24.9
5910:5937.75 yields 0.5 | 31.6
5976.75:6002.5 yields 0.3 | 31.6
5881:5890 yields 1.1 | 28.2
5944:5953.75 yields -0.4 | 33.4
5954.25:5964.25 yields -0.3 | 33.2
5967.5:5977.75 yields 0.3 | 31.1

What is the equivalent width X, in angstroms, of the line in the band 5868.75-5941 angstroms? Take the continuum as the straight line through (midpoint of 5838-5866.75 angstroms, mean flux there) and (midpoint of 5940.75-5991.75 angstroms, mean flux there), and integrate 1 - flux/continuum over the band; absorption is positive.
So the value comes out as 5.2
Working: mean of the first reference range 32.2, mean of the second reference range 32.2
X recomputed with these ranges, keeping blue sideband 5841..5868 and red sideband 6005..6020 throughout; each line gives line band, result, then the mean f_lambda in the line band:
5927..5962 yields -0.8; 32.5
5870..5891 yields 1.1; 30.2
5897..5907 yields 1.3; 27.8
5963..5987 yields 0.4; 31.2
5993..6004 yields 0.1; 31.5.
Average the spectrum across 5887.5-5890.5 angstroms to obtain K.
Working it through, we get 22.4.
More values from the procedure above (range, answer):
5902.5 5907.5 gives 30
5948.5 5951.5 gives 32.3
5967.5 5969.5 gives 30.5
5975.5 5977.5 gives 32.2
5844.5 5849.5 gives 34.2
